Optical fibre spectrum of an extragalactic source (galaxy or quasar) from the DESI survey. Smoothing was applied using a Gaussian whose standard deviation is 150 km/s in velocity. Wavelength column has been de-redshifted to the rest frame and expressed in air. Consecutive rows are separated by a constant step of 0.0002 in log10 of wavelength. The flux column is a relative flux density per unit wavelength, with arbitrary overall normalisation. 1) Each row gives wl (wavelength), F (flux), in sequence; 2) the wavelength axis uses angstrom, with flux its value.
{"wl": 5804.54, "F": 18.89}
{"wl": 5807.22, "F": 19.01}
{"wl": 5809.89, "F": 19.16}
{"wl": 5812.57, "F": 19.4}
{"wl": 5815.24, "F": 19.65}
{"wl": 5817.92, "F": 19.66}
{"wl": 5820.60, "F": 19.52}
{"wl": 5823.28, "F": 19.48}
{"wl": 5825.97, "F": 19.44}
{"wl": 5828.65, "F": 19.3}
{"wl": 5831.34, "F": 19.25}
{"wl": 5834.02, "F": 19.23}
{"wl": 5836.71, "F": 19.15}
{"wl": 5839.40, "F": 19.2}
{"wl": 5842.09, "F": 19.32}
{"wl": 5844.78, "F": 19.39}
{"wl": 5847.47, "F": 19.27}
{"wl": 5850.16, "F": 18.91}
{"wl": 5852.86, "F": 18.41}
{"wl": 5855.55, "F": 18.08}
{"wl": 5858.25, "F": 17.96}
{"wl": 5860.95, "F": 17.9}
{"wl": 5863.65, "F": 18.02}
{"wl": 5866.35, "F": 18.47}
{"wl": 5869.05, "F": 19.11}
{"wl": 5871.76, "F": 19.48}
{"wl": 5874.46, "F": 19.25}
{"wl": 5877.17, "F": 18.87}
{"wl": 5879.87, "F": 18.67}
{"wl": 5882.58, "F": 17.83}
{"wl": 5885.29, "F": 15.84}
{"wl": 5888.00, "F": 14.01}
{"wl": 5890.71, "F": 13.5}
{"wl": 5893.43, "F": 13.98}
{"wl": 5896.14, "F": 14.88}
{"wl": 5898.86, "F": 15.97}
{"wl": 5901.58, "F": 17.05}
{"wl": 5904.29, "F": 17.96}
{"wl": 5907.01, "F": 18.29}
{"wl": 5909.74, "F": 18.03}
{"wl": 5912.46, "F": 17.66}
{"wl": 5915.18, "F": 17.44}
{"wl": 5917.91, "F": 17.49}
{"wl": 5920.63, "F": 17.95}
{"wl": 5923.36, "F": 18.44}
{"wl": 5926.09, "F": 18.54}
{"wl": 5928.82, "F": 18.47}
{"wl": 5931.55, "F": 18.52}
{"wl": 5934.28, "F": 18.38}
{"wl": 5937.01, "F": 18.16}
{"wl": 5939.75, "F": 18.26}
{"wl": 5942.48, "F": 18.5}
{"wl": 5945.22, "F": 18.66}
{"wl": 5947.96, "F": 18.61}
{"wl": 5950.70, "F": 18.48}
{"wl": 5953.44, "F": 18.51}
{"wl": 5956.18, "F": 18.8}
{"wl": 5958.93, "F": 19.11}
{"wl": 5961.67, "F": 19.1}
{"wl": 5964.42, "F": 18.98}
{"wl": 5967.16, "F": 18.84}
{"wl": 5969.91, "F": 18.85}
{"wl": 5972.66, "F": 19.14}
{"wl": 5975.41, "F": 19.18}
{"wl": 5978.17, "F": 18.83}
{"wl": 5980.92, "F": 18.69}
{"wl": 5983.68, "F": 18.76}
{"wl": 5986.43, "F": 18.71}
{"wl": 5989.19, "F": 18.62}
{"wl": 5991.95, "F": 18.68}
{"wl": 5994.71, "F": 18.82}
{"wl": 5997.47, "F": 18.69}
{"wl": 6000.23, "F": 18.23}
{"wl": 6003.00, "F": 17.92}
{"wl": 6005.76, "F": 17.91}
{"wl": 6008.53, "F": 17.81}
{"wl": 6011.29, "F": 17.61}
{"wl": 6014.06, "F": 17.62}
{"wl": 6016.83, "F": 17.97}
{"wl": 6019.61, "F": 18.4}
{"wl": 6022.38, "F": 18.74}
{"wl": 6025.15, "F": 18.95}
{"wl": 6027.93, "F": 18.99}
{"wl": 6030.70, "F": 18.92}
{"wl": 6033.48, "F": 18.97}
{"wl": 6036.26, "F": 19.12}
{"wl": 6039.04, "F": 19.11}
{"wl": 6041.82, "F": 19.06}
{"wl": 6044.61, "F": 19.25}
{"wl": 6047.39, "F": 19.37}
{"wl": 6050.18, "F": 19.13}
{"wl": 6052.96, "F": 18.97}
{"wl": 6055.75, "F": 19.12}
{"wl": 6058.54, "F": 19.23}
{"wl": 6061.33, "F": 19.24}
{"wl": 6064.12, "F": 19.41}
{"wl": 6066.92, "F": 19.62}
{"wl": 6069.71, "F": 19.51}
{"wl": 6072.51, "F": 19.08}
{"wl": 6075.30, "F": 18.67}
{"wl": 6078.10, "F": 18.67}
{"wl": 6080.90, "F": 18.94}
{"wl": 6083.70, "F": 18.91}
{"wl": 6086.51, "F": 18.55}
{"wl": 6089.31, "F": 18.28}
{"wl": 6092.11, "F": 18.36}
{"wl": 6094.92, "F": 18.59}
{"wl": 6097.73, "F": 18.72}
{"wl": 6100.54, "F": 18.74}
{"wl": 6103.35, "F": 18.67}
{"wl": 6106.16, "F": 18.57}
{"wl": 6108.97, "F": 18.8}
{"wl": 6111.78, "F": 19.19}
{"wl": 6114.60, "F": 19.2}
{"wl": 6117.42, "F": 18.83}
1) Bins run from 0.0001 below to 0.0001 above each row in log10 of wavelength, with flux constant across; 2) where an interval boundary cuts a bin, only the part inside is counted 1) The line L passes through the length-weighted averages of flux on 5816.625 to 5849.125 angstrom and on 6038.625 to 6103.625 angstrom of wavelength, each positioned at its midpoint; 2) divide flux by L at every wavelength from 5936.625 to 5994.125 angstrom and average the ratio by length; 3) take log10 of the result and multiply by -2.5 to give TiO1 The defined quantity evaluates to 0.02 mag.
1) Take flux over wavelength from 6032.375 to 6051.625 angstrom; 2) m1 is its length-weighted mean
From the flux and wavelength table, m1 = 19.1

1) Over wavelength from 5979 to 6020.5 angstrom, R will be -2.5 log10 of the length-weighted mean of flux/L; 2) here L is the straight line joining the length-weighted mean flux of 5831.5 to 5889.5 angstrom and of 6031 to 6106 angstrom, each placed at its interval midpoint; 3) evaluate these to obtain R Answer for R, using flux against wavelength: 0.03 mag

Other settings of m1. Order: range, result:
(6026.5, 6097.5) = 19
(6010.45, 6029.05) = 18.3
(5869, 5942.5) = 17.5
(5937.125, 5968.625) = 18.7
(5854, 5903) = 17.2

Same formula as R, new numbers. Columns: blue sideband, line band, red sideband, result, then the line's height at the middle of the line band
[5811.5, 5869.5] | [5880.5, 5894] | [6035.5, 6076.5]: 0.24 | 19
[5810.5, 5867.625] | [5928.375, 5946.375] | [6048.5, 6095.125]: 0.03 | 19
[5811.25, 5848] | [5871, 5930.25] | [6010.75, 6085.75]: 0.12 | 19.2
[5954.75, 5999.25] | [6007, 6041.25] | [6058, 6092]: 0.02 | 18.9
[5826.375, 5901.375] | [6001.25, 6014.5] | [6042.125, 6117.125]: 0.05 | 18.6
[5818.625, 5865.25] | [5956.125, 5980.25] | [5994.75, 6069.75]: -0.01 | 18.8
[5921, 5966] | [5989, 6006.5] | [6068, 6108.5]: 0.01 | 18.6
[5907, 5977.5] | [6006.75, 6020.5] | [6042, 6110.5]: 0.05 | 18.7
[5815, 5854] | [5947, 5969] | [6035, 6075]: 0.02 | 19.2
